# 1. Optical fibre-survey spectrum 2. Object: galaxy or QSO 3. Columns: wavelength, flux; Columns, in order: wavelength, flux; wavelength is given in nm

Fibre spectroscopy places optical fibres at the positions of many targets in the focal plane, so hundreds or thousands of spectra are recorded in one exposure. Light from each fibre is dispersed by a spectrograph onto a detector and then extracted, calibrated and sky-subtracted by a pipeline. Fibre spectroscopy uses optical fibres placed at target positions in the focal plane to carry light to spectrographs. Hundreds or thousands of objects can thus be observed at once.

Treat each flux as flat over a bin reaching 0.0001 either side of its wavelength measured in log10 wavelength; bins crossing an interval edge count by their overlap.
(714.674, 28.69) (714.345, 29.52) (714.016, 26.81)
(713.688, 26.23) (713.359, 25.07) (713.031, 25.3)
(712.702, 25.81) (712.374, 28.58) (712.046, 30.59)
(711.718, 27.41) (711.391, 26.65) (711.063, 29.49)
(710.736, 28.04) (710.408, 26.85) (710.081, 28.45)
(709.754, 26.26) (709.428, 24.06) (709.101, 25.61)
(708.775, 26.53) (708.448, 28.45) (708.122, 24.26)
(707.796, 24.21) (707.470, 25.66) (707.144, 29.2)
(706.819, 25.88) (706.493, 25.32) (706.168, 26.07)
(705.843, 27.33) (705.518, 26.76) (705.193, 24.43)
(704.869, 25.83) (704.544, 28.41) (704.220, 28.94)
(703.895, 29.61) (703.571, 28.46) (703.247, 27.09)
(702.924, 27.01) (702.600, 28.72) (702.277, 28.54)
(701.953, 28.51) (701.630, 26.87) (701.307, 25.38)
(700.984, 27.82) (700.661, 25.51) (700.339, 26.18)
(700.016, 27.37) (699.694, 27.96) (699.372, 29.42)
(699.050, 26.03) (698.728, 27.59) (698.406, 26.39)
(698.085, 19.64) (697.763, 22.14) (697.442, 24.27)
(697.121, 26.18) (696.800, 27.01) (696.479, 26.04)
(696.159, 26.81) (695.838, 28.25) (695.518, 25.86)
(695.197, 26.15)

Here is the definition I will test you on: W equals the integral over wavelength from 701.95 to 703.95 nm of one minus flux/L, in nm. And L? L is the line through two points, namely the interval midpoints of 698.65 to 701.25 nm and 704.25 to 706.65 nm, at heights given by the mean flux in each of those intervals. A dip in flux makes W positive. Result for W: -0.11 nm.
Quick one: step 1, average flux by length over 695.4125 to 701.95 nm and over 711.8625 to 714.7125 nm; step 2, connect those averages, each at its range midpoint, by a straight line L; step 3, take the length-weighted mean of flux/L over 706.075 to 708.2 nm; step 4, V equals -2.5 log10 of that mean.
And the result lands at 0.04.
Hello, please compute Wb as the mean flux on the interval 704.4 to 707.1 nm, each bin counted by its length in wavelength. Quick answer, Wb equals 26.4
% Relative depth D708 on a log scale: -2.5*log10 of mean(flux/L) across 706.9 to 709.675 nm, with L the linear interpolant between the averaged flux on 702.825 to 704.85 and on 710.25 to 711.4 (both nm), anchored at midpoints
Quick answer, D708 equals 0.08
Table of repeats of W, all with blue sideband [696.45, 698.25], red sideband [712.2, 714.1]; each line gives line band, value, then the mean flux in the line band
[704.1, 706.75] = -0.143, 26.6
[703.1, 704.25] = -0.162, 28.5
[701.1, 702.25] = -0.114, 27.1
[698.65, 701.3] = -0.289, 27.1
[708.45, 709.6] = -0.005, 25.8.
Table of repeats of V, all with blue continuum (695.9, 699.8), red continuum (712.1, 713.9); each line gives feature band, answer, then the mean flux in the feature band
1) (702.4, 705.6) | -0.06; 27.6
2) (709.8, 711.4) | -0.06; 27.9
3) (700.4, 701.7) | -0.02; 26.4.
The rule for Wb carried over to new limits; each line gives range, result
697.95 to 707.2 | 27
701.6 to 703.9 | 28.1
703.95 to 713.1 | 26.8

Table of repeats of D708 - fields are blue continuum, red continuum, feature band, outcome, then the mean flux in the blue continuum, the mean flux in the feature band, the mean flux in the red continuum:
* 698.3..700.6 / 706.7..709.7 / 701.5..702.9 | -0.05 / 27.2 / 28.1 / 26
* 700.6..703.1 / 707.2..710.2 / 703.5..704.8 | -0.07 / 27.4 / 28.6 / 26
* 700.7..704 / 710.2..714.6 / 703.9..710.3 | 0.04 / 27.7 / 26.5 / 27.4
